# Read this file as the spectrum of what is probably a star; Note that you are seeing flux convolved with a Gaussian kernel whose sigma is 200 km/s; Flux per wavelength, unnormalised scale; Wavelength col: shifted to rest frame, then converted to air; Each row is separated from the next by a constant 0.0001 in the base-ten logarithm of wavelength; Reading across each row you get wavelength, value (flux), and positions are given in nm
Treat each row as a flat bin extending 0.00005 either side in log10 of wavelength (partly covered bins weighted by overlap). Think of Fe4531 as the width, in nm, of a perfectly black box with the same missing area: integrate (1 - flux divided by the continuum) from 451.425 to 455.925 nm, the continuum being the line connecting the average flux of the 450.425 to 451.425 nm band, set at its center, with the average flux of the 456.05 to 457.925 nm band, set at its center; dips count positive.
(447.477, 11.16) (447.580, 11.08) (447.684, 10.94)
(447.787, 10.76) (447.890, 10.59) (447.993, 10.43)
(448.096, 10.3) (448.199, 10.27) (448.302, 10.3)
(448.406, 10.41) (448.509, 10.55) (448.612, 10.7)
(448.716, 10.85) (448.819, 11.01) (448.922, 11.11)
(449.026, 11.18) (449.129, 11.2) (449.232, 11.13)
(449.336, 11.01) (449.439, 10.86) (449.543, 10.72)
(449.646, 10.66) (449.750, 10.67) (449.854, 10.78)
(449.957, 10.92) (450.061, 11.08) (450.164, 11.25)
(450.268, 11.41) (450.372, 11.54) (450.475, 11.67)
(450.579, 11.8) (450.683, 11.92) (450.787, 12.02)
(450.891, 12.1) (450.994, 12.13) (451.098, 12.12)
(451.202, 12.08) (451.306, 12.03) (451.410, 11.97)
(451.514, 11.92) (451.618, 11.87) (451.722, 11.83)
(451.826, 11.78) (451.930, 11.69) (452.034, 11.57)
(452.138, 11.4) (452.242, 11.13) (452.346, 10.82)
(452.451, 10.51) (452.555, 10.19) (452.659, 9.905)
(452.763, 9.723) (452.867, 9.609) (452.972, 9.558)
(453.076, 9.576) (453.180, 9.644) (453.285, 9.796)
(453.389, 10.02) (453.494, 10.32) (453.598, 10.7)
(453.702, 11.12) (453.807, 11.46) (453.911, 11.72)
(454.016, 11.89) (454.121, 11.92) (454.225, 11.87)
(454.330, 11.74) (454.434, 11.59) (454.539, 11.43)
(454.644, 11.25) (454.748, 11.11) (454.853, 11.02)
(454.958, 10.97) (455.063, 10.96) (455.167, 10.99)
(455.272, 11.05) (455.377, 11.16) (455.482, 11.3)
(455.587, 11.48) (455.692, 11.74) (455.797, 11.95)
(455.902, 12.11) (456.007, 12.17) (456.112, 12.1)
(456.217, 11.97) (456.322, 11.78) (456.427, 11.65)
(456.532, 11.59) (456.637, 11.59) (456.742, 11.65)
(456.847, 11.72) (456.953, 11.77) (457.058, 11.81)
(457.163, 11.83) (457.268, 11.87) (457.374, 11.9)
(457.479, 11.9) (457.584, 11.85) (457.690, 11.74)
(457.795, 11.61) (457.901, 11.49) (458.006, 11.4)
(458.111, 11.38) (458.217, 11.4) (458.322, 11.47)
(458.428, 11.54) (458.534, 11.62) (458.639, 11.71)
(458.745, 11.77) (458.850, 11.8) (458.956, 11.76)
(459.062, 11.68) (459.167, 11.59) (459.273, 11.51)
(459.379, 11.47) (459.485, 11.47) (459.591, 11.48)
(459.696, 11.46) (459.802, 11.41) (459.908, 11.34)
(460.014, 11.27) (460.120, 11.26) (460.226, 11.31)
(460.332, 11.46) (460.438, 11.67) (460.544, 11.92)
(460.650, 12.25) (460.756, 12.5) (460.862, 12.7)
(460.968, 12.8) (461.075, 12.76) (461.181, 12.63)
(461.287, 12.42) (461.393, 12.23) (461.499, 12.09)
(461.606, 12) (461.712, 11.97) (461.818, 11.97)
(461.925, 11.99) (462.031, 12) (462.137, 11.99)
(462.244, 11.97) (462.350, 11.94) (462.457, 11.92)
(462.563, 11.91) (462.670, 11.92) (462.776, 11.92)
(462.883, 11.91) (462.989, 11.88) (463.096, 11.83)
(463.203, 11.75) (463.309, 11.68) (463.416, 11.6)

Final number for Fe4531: 0.31 nm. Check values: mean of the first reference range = 12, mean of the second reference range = 11.8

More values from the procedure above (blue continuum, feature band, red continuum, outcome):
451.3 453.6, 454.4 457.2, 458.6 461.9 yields -0.08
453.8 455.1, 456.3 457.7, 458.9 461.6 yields -0.02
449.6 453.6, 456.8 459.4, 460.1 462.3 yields 0.02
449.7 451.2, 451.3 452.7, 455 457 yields 0.03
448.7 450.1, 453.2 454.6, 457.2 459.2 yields 0.02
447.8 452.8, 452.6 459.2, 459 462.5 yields 0.13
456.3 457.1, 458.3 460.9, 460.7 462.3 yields 0.08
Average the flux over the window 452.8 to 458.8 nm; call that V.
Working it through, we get 11.4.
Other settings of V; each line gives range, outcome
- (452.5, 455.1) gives 10.8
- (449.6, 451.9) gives 11.6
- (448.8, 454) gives 11.1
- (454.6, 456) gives 11.3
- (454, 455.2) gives 11.4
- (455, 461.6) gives 11.7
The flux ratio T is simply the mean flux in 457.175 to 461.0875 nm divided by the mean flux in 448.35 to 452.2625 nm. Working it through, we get 1.0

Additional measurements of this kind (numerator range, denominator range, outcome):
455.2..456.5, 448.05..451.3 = 1.05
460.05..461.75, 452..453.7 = 1.18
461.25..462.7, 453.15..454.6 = 1.08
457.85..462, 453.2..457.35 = 1.03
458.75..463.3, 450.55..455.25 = 1.06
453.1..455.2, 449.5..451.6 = 0.96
